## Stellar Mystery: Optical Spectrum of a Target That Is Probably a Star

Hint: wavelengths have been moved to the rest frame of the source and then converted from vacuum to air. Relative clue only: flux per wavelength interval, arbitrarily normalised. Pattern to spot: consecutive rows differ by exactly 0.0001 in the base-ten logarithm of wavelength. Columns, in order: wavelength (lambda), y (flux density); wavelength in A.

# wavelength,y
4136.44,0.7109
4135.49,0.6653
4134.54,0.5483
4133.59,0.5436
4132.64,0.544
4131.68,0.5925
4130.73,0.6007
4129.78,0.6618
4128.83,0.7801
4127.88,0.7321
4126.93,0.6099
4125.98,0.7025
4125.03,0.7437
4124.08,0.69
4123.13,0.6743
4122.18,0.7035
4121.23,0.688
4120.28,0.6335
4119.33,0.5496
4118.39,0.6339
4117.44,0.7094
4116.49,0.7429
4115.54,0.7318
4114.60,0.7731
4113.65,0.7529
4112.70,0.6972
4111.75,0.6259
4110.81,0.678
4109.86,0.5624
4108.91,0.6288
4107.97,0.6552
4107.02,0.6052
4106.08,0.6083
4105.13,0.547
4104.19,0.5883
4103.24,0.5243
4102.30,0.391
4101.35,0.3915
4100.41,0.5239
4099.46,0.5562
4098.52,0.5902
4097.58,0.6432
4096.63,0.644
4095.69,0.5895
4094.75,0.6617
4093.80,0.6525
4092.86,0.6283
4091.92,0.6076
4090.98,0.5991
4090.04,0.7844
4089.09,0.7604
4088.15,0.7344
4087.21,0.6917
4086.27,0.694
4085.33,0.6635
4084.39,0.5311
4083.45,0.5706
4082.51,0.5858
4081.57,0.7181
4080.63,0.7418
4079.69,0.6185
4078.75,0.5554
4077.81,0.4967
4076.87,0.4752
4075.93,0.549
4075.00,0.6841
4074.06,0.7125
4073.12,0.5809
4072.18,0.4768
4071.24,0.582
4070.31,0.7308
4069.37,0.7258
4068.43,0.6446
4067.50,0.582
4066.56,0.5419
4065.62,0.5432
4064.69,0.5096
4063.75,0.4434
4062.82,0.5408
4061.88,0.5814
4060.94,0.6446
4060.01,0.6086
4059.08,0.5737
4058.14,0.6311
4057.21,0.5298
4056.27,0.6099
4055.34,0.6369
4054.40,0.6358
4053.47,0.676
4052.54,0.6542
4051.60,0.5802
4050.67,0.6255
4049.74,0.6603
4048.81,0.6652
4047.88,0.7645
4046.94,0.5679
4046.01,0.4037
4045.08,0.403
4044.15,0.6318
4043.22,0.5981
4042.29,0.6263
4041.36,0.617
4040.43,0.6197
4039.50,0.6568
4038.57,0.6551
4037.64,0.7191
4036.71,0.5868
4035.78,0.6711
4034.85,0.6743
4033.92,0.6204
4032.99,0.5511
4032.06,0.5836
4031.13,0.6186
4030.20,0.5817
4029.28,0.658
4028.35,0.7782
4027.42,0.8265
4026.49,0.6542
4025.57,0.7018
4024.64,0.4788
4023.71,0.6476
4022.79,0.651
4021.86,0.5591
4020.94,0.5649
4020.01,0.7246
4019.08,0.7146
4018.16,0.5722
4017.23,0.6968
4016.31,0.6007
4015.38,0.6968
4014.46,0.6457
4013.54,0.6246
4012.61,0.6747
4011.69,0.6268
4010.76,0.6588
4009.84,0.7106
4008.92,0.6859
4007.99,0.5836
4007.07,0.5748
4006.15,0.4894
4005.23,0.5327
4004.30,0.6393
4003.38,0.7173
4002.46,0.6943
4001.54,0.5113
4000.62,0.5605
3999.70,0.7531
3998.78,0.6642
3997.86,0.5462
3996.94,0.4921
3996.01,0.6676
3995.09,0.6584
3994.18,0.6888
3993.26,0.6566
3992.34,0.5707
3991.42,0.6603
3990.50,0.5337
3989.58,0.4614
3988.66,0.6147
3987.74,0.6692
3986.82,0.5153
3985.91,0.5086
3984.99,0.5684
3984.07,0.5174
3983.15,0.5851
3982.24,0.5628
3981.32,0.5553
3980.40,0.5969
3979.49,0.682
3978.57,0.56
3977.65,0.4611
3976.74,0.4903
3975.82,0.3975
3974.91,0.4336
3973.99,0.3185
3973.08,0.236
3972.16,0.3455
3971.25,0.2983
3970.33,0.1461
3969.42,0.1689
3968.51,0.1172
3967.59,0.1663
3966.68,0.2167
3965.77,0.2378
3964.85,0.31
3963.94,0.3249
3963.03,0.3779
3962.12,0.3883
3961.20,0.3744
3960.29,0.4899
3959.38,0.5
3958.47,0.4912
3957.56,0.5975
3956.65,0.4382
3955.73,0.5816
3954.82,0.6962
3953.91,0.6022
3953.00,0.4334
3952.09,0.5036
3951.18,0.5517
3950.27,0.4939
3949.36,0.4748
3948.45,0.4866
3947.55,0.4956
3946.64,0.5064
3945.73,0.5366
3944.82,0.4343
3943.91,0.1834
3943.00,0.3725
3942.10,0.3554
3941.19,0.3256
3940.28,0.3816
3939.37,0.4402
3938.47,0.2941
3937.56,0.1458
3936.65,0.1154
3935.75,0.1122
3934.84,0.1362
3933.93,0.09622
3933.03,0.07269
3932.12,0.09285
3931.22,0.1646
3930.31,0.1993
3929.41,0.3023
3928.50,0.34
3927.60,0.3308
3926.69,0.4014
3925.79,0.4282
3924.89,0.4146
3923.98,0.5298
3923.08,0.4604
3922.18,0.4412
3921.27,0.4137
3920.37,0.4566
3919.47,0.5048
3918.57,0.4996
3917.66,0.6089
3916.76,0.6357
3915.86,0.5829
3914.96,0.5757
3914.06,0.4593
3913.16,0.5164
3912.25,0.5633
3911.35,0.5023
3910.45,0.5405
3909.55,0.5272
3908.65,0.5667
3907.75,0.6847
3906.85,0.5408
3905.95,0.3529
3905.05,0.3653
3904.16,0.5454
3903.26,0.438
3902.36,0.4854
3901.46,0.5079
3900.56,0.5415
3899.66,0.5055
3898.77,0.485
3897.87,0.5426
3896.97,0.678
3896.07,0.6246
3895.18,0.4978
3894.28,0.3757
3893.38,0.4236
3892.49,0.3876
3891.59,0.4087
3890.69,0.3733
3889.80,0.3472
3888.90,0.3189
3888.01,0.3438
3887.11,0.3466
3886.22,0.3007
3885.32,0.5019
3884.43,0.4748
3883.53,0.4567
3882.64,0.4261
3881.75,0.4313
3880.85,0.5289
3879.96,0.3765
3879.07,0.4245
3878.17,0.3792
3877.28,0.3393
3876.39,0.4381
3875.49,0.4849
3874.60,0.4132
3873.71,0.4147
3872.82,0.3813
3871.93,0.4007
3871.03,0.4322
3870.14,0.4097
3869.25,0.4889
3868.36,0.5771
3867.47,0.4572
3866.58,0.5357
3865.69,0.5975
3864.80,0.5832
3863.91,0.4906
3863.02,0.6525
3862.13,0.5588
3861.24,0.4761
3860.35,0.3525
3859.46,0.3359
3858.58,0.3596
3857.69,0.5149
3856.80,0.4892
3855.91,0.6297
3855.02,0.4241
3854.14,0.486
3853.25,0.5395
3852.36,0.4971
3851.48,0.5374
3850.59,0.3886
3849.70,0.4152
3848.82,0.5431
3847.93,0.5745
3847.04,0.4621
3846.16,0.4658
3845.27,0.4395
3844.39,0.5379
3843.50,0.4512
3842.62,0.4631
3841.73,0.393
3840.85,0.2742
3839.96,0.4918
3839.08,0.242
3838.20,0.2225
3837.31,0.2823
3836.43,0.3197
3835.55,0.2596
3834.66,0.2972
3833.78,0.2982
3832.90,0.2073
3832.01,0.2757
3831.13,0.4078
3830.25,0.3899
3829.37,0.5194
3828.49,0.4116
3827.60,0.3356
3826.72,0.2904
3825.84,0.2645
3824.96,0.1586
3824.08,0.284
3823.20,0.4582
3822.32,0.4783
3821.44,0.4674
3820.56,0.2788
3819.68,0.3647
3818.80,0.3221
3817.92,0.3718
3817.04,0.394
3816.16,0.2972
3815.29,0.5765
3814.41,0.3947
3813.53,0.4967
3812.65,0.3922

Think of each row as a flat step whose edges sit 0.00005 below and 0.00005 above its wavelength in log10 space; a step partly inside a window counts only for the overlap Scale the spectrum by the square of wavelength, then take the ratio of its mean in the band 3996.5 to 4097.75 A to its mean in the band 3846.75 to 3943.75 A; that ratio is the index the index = 1.6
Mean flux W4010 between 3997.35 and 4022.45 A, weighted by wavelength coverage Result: 0.63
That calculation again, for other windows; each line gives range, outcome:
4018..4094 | 0.621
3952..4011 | 0.504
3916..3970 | 0.378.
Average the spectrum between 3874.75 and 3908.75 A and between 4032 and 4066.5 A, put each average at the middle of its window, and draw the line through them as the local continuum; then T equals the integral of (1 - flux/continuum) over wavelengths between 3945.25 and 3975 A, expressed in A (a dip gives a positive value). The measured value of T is 6.44 A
